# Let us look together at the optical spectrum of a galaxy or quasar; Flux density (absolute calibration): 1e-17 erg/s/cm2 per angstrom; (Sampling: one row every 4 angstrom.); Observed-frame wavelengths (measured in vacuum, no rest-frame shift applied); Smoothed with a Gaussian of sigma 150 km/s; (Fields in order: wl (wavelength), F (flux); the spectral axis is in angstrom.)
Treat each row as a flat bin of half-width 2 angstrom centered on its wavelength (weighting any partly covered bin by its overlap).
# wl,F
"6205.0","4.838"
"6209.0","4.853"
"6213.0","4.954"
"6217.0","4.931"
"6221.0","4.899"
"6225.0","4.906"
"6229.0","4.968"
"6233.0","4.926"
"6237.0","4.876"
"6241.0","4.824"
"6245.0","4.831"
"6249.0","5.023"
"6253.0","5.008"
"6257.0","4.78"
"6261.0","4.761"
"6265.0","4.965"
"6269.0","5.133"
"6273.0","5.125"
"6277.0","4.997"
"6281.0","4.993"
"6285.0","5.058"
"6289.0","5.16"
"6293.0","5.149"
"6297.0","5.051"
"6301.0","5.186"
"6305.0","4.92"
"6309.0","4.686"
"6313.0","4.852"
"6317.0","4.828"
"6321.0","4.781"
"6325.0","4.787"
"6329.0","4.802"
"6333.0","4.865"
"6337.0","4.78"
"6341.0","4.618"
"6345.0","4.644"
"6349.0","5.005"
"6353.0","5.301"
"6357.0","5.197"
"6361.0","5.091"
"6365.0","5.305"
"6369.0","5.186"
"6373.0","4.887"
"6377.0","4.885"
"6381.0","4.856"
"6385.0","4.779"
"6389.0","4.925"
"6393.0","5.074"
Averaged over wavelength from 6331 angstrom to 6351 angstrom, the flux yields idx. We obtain 4.78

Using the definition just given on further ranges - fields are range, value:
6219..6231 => 4.92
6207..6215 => 4.9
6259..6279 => 5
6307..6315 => 4.77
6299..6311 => 4.93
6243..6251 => 4.93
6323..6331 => 4.79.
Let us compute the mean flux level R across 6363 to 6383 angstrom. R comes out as 5.02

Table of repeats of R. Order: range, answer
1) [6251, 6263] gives 4.85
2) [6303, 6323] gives 4.81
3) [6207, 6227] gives 4.91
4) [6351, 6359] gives 5.25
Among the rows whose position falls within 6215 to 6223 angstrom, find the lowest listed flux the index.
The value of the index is 4.899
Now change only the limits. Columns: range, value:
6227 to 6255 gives 4.824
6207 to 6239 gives 4.853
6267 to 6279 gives 4.997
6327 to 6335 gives 4.802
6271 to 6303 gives 4.993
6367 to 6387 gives 4.779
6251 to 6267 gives 4.761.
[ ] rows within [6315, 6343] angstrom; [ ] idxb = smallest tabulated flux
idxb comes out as 4.618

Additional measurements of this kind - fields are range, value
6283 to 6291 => 5.058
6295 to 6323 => 4.686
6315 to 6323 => 4.781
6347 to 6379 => 4.885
